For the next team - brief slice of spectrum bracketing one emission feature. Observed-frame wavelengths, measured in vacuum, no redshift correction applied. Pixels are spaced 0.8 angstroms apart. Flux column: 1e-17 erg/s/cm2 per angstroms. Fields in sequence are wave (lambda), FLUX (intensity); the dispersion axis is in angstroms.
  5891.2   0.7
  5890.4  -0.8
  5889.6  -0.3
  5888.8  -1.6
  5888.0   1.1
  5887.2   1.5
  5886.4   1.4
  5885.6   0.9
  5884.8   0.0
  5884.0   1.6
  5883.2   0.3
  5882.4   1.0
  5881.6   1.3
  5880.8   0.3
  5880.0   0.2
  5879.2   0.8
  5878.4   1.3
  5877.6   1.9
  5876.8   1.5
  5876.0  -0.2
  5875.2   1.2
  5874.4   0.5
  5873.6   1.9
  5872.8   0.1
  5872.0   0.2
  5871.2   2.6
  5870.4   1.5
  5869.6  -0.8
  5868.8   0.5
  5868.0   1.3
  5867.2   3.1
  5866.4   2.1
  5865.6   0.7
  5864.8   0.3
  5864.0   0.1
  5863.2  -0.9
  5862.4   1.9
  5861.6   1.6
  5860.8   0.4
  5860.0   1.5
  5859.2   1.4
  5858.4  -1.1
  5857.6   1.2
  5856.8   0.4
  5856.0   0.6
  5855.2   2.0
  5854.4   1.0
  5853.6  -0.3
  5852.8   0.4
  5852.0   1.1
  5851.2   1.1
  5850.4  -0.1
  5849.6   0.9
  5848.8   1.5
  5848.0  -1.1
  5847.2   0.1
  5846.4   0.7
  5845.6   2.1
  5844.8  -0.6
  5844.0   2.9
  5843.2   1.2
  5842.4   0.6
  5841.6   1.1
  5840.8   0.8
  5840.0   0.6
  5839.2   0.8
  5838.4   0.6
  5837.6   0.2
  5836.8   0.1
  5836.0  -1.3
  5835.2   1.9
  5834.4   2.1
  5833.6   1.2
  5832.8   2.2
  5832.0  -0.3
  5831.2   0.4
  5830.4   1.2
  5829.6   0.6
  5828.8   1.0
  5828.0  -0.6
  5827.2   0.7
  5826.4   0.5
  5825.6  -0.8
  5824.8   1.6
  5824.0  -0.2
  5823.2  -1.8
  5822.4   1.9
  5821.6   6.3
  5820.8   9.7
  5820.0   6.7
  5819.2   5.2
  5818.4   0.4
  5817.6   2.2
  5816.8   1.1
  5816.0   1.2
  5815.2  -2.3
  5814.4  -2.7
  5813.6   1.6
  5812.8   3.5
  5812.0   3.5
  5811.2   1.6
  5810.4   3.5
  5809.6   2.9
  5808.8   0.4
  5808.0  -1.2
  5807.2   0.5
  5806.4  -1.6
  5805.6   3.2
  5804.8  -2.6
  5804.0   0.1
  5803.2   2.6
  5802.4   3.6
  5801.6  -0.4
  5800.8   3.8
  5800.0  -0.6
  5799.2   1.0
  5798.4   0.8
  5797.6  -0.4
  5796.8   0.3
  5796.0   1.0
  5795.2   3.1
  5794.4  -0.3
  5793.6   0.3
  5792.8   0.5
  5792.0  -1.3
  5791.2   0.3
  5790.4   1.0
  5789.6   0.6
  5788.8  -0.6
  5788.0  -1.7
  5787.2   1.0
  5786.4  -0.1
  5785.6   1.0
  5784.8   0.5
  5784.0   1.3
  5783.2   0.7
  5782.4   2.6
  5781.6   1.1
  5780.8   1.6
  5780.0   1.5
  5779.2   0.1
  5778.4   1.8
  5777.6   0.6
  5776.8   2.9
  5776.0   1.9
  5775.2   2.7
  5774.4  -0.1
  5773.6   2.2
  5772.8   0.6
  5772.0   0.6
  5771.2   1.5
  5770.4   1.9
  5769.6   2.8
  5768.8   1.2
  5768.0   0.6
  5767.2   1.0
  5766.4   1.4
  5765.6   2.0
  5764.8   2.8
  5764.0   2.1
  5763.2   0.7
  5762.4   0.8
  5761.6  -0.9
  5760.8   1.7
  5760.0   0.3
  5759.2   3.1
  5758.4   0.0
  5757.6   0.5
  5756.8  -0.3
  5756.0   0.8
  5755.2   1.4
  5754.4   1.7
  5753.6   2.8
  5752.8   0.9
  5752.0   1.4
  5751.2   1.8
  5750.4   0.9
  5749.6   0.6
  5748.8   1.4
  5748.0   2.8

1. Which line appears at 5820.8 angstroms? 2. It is Hbeta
